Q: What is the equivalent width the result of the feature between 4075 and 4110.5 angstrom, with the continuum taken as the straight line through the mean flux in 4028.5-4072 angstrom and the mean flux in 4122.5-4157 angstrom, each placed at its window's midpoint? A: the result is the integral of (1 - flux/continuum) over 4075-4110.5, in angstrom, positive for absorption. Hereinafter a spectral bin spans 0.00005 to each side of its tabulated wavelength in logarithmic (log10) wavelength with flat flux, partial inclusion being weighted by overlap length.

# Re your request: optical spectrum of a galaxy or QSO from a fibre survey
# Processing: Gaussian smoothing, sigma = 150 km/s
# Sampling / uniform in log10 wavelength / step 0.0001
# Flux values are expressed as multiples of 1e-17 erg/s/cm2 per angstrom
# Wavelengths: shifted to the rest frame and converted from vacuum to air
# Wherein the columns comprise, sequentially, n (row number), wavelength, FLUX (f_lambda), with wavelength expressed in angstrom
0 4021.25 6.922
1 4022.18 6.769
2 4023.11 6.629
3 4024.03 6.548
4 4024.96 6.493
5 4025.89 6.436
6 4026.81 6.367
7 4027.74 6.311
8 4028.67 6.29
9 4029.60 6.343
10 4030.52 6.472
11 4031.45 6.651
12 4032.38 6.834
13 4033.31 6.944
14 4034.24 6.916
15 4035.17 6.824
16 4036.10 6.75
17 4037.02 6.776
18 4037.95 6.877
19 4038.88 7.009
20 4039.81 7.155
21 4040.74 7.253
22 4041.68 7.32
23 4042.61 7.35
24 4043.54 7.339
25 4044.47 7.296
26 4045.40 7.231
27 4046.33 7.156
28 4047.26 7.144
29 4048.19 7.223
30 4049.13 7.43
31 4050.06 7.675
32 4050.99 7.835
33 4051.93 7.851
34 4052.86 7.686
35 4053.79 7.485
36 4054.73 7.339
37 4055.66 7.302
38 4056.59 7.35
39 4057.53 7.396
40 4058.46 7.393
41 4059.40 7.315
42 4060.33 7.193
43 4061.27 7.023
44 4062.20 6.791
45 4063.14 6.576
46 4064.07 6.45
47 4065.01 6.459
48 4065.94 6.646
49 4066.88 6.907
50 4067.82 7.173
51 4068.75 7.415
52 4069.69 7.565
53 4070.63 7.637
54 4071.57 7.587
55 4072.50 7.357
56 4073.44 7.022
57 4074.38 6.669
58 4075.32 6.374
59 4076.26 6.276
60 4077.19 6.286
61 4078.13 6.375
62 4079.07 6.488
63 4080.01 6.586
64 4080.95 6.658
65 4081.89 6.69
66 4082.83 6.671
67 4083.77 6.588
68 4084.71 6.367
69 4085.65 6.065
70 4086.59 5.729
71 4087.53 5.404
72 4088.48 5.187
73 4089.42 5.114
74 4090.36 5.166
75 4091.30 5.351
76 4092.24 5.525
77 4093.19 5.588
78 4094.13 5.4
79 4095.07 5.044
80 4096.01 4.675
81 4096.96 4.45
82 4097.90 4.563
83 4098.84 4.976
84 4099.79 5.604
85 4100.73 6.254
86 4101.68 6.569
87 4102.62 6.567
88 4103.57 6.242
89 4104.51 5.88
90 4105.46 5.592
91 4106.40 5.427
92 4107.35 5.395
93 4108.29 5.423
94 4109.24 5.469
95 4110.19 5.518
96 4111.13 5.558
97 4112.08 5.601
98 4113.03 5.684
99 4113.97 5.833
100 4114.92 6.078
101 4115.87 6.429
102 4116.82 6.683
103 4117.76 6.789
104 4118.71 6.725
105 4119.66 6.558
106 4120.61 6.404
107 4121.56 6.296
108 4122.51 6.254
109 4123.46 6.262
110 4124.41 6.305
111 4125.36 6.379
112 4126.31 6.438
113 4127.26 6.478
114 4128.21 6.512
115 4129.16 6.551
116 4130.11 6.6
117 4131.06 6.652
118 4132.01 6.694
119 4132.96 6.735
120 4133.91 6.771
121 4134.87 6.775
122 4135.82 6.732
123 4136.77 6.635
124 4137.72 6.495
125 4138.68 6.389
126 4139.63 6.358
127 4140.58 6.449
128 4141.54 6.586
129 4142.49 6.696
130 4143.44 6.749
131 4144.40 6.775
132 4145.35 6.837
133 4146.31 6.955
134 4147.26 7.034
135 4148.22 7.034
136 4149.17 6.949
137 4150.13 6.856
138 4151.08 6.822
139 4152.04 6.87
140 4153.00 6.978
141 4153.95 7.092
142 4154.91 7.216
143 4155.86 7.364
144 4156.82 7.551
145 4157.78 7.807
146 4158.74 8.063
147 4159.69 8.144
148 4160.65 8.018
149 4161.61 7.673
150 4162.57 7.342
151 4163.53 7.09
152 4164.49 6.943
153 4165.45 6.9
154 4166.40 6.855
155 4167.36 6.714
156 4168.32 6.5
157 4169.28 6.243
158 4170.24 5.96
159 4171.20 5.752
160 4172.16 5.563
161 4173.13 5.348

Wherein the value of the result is 5.9 angstrom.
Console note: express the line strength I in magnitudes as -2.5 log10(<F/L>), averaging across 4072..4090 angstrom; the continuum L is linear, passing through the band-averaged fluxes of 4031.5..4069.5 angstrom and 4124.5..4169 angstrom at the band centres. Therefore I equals 0.12 mag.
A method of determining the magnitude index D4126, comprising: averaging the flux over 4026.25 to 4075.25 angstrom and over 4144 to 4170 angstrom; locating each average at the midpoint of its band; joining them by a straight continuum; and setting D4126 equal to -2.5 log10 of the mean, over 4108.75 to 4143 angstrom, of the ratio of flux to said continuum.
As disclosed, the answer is 0.12 mag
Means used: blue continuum 7.08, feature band 6.37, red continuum 7.13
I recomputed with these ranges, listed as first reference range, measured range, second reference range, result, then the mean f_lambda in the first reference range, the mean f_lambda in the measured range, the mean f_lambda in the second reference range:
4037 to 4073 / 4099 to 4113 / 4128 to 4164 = 0.22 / 7.23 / 5.77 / 6.97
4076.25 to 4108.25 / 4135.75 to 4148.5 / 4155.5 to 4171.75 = 0.00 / 5.78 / 6.69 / 7.1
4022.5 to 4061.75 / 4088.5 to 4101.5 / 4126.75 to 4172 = 0.31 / 7.05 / 5.24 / 6.87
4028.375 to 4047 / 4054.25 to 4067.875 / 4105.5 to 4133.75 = -0.04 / 6.95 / 7.01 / 6.2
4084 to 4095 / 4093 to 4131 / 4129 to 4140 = 0.03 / 5.54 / 5.94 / 6.62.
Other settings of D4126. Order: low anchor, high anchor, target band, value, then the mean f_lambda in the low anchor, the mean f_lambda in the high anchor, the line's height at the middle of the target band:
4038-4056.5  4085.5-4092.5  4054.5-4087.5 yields -0.10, 7.36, 5.41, 6.25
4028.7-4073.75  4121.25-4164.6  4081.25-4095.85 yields 0.22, 7.13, 6.88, 7.03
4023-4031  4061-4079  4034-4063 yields -0.09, 6.43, 6.87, 6.65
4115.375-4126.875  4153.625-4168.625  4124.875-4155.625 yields 0.02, 6.46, 7.34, 6.88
